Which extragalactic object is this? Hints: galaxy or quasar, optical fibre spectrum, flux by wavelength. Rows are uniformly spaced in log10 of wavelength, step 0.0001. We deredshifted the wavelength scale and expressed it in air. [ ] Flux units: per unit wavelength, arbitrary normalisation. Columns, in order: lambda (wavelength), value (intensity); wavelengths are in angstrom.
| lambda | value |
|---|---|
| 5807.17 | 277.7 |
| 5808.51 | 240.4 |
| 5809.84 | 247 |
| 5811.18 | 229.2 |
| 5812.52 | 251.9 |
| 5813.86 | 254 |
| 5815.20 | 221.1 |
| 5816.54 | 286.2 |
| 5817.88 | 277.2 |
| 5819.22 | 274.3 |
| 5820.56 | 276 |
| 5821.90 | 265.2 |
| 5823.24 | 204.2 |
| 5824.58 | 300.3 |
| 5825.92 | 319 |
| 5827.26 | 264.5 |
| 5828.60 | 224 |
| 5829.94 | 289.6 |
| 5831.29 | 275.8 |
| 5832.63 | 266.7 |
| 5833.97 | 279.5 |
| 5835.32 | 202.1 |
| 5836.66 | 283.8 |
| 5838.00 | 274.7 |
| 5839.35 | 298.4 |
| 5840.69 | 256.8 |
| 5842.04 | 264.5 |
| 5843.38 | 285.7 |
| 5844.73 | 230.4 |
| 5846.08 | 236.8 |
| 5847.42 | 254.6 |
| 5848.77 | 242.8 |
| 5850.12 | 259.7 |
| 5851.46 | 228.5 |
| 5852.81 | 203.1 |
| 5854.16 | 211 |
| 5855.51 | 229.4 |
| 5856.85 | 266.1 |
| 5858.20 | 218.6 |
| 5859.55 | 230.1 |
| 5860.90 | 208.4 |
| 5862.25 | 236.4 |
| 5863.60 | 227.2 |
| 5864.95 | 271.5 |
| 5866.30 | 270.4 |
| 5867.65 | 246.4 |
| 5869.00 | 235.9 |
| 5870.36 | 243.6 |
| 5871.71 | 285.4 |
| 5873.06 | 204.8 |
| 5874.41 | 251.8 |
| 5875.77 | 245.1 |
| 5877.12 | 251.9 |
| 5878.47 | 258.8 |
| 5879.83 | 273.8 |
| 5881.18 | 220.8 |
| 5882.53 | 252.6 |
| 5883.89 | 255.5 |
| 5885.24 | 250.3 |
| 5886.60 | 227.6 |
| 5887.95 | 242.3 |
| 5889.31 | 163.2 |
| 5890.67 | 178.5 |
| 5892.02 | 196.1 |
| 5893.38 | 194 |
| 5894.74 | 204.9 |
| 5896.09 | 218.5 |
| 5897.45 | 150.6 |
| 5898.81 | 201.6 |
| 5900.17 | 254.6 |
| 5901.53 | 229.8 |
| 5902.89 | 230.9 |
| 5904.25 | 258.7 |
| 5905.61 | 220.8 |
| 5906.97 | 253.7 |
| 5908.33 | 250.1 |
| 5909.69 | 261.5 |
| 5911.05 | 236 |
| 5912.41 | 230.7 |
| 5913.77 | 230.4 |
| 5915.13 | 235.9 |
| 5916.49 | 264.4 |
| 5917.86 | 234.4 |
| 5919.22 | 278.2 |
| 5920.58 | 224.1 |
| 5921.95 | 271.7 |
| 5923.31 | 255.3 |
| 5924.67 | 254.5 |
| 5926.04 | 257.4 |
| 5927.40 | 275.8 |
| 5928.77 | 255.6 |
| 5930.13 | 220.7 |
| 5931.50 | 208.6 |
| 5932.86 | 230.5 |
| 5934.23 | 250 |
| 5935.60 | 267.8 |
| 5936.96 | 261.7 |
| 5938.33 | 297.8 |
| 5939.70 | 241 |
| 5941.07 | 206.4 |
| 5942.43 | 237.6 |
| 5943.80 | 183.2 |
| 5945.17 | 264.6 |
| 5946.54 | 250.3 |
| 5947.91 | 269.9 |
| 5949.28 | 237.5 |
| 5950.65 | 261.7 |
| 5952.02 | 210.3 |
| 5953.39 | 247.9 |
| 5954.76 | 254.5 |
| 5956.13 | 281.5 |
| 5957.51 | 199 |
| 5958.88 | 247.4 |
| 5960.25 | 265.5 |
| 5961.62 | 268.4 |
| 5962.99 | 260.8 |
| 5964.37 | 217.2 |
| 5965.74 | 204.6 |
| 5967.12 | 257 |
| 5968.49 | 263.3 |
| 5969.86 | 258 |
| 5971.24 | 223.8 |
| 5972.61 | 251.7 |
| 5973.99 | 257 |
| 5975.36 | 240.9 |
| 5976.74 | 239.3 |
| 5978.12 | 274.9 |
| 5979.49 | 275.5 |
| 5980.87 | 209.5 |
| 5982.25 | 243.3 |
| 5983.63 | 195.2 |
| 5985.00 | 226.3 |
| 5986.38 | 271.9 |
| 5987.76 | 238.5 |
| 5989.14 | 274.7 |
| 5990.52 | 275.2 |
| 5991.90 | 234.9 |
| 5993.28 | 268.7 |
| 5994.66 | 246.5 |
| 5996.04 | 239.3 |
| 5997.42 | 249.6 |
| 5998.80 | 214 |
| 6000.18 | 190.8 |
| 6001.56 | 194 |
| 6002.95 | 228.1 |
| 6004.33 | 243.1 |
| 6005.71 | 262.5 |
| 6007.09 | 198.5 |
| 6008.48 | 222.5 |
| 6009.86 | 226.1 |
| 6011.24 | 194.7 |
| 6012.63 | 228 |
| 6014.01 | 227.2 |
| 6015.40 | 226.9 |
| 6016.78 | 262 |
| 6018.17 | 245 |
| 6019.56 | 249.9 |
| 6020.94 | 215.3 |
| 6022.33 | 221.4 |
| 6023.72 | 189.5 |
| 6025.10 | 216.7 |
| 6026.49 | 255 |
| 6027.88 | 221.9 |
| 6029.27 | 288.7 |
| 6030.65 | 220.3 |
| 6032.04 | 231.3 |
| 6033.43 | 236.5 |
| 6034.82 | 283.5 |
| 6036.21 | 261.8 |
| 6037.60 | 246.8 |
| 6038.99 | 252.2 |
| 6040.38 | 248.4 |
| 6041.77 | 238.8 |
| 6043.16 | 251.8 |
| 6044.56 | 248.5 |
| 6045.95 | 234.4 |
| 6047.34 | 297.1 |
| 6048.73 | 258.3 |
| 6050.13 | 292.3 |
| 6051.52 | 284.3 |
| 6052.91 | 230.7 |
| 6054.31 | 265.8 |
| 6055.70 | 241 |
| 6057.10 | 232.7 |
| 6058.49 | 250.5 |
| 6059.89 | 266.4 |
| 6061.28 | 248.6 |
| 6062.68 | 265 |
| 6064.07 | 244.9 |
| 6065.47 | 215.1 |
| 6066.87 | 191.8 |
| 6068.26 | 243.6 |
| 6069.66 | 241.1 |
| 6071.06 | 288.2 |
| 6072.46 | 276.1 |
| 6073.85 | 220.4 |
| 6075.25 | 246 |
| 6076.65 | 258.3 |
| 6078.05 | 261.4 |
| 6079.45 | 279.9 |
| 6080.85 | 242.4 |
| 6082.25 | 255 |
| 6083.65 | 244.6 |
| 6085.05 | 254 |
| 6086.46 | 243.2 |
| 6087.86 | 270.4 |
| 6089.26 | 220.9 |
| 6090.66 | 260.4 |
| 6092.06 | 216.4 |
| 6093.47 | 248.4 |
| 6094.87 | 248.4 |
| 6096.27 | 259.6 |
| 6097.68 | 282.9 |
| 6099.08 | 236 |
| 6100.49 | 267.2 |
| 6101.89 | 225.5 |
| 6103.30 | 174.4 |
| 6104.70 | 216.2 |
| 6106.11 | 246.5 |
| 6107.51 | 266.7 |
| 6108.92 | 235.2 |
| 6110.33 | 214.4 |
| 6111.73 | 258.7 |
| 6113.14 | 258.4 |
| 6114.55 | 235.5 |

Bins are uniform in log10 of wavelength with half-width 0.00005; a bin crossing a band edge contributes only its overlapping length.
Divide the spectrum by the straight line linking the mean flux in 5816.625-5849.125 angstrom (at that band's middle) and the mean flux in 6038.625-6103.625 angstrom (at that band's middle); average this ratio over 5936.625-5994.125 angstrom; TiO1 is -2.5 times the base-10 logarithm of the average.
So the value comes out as 0.044 mag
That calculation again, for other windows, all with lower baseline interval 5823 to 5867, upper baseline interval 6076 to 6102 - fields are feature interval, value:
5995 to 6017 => 0.12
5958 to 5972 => 0.03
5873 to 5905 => 0.12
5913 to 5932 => 0.02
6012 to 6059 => 0.03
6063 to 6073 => 0.04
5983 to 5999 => 0.03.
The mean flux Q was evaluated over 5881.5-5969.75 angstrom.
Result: 239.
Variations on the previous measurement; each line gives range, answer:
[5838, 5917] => 237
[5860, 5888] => 246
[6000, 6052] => 240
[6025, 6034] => 240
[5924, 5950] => 246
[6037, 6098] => 251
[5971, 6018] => 237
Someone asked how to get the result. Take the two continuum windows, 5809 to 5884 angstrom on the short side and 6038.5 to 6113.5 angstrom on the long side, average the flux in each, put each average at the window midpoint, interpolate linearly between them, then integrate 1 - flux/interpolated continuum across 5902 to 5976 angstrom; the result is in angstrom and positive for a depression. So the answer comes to 1.4 angstrom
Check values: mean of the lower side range 252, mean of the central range 246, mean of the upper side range 248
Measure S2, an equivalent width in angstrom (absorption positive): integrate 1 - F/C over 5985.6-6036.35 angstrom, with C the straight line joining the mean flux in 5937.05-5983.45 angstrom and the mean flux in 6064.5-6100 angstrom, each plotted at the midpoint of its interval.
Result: 2.1 angstrom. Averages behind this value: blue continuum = 245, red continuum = 248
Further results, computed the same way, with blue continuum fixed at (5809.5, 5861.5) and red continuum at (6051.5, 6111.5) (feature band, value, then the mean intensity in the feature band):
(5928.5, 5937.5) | 0.3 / 241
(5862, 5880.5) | 0.1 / 250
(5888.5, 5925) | 3.3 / 229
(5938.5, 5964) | 0.6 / 244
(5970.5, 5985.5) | 0.5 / 240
